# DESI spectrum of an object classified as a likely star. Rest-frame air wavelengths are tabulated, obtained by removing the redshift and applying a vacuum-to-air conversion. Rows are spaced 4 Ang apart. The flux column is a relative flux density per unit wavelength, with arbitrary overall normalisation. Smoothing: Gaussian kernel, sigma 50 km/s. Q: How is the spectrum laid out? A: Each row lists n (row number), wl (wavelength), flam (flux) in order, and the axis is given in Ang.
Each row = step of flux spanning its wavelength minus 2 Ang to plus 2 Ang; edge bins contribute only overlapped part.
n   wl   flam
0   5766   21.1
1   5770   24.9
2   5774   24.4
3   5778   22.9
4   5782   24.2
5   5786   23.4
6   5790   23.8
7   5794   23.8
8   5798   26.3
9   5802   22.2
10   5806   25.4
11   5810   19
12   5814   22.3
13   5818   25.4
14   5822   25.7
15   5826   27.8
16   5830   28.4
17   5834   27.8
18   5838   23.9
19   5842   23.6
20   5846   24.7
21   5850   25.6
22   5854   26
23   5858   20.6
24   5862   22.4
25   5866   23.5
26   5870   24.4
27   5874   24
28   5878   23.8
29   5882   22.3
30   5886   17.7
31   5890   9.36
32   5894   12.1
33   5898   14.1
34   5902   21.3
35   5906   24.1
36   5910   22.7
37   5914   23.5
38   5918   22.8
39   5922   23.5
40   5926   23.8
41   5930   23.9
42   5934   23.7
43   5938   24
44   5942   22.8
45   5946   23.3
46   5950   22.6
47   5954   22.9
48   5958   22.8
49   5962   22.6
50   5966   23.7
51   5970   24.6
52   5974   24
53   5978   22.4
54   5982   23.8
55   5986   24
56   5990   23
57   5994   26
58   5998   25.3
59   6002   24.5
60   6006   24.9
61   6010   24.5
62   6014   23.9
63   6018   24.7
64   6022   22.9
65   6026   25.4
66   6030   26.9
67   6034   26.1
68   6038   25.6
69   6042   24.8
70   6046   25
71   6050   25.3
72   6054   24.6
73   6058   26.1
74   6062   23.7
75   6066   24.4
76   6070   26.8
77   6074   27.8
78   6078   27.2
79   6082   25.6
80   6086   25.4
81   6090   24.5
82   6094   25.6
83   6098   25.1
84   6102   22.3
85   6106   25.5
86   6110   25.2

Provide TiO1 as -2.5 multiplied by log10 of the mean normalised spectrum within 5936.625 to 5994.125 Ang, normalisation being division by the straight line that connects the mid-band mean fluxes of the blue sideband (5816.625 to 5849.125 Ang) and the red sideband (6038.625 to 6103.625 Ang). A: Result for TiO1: 0.10 mag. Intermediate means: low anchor 25.9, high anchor 25.3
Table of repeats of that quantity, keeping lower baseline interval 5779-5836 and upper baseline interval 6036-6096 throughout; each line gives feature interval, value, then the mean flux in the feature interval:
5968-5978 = 0.06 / 23.9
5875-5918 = 0.27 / 19.4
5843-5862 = 0.04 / 24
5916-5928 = 0.07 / 23.4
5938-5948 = 0.08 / 23.2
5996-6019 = 0.03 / 24.6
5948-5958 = 0.11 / 22.8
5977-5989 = 0.08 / 23.4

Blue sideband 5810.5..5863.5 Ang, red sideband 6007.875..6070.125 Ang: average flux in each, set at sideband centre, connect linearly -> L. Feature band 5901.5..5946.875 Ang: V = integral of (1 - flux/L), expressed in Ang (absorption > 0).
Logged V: 2.8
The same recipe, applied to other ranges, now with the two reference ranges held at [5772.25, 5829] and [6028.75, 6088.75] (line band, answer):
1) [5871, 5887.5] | 1.6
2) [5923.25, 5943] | 1.0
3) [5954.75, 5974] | 1.3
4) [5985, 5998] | 0.4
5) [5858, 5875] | 0.9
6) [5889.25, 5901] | 5.6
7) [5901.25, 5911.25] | 0.8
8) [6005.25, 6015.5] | 0.4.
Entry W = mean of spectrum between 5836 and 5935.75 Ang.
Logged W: 21.9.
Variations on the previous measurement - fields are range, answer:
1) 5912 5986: 23.4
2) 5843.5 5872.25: 23.9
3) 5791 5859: 24.7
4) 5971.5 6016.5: 24.2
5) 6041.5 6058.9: 25.1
